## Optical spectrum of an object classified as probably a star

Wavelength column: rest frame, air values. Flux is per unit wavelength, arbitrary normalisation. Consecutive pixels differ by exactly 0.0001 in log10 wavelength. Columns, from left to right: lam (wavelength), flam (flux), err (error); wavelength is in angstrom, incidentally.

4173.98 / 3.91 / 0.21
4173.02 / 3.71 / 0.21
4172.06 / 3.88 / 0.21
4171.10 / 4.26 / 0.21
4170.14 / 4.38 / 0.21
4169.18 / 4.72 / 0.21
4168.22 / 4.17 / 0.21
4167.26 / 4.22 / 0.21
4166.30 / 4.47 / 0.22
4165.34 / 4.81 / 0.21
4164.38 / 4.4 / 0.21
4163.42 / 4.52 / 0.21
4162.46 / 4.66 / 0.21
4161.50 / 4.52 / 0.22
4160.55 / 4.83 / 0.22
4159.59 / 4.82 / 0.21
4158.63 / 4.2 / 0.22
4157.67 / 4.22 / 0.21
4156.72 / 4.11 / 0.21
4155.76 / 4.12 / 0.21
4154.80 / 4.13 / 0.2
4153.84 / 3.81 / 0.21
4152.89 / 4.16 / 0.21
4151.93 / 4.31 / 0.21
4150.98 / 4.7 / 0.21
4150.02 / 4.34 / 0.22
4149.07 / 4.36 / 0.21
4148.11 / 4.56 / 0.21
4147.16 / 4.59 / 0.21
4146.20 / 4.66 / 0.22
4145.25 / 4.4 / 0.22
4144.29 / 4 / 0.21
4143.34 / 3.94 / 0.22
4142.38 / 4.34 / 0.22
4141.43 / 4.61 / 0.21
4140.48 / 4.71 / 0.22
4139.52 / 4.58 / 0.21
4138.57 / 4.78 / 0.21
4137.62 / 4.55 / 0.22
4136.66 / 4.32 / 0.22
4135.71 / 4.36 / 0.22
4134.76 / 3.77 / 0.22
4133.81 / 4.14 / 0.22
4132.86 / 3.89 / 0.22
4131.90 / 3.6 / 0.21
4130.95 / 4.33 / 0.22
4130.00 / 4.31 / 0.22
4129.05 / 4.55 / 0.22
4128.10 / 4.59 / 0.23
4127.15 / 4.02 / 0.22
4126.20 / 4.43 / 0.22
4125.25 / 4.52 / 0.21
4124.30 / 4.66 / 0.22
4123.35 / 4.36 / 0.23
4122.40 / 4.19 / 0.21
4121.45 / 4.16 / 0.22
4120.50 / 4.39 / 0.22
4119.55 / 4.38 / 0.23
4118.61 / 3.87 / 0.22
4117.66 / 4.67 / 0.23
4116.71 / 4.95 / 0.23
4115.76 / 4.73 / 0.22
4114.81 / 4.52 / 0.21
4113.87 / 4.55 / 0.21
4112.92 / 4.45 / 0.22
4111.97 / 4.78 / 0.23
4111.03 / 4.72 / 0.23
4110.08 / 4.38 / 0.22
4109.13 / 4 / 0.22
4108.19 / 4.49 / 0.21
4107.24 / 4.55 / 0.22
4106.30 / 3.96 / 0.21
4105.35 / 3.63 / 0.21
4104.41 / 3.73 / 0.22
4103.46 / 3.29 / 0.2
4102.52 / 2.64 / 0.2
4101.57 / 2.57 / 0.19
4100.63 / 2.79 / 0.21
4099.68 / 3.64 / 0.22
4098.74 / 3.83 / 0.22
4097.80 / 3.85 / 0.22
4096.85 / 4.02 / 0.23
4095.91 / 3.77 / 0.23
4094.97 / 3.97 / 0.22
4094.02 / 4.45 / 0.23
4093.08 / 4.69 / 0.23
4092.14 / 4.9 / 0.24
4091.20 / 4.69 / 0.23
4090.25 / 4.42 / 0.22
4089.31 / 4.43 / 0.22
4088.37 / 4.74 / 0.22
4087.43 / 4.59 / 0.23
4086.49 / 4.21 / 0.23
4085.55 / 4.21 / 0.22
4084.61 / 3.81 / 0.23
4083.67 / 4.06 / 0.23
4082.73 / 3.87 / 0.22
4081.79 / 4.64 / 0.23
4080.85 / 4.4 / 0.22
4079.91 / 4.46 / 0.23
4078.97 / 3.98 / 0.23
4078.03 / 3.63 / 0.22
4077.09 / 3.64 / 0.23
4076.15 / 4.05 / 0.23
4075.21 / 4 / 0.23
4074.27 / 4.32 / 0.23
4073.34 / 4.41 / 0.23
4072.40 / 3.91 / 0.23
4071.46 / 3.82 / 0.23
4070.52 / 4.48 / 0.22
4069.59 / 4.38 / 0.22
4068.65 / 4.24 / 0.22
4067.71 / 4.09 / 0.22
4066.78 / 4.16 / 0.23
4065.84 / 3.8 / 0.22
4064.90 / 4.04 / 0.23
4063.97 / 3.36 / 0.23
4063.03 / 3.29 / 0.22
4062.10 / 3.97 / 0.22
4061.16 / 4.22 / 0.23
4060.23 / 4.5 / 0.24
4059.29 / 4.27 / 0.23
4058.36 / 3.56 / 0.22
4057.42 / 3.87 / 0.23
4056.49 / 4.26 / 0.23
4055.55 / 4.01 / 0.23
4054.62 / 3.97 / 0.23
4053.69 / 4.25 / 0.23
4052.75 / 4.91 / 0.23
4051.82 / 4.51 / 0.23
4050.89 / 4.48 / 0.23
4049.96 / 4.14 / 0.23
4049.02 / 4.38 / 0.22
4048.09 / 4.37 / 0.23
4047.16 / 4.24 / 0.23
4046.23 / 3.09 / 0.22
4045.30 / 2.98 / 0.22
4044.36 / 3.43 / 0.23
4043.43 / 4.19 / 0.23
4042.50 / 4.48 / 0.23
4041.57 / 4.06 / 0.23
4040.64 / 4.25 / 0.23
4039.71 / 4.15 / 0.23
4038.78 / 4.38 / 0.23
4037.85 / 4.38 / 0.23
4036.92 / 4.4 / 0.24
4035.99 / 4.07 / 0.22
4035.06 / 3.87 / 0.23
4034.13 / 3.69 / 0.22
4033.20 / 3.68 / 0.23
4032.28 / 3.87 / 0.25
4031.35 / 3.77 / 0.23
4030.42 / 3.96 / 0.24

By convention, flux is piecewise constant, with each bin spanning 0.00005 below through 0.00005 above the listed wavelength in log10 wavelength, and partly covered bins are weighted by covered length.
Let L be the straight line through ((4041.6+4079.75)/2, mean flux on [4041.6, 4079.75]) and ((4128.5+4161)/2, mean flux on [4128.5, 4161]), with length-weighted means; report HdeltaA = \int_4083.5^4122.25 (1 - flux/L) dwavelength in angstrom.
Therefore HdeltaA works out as 0.25 angstrom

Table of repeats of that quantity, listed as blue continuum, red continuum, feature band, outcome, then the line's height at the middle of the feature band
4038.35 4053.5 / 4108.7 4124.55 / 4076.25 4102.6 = 1.7 angstrom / 4.33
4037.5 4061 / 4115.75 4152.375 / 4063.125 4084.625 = 0.7 angstrom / 4.2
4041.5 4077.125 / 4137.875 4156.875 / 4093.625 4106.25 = 1.9 angstrom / 4.2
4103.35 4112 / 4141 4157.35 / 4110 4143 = -1.4 angstrom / 4.22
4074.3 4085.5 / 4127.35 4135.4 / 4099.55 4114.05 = 0.8 angstrom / 4.11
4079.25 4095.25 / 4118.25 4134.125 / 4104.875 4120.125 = -0.4 angstrom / 4.31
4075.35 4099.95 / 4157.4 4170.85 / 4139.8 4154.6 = 0.2 angstrom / 4.43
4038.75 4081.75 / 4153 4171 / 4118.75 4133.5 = 0.0 angstrom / 4.28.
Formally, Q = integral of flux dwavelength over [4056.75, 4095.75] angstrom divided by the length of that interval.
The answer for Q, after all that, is 4.16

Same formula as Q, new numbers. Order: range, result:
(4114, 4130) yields 4.44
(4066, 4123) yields 4.15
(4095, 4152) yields 4.21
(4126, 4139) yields 4.25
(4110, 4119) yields 4.57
